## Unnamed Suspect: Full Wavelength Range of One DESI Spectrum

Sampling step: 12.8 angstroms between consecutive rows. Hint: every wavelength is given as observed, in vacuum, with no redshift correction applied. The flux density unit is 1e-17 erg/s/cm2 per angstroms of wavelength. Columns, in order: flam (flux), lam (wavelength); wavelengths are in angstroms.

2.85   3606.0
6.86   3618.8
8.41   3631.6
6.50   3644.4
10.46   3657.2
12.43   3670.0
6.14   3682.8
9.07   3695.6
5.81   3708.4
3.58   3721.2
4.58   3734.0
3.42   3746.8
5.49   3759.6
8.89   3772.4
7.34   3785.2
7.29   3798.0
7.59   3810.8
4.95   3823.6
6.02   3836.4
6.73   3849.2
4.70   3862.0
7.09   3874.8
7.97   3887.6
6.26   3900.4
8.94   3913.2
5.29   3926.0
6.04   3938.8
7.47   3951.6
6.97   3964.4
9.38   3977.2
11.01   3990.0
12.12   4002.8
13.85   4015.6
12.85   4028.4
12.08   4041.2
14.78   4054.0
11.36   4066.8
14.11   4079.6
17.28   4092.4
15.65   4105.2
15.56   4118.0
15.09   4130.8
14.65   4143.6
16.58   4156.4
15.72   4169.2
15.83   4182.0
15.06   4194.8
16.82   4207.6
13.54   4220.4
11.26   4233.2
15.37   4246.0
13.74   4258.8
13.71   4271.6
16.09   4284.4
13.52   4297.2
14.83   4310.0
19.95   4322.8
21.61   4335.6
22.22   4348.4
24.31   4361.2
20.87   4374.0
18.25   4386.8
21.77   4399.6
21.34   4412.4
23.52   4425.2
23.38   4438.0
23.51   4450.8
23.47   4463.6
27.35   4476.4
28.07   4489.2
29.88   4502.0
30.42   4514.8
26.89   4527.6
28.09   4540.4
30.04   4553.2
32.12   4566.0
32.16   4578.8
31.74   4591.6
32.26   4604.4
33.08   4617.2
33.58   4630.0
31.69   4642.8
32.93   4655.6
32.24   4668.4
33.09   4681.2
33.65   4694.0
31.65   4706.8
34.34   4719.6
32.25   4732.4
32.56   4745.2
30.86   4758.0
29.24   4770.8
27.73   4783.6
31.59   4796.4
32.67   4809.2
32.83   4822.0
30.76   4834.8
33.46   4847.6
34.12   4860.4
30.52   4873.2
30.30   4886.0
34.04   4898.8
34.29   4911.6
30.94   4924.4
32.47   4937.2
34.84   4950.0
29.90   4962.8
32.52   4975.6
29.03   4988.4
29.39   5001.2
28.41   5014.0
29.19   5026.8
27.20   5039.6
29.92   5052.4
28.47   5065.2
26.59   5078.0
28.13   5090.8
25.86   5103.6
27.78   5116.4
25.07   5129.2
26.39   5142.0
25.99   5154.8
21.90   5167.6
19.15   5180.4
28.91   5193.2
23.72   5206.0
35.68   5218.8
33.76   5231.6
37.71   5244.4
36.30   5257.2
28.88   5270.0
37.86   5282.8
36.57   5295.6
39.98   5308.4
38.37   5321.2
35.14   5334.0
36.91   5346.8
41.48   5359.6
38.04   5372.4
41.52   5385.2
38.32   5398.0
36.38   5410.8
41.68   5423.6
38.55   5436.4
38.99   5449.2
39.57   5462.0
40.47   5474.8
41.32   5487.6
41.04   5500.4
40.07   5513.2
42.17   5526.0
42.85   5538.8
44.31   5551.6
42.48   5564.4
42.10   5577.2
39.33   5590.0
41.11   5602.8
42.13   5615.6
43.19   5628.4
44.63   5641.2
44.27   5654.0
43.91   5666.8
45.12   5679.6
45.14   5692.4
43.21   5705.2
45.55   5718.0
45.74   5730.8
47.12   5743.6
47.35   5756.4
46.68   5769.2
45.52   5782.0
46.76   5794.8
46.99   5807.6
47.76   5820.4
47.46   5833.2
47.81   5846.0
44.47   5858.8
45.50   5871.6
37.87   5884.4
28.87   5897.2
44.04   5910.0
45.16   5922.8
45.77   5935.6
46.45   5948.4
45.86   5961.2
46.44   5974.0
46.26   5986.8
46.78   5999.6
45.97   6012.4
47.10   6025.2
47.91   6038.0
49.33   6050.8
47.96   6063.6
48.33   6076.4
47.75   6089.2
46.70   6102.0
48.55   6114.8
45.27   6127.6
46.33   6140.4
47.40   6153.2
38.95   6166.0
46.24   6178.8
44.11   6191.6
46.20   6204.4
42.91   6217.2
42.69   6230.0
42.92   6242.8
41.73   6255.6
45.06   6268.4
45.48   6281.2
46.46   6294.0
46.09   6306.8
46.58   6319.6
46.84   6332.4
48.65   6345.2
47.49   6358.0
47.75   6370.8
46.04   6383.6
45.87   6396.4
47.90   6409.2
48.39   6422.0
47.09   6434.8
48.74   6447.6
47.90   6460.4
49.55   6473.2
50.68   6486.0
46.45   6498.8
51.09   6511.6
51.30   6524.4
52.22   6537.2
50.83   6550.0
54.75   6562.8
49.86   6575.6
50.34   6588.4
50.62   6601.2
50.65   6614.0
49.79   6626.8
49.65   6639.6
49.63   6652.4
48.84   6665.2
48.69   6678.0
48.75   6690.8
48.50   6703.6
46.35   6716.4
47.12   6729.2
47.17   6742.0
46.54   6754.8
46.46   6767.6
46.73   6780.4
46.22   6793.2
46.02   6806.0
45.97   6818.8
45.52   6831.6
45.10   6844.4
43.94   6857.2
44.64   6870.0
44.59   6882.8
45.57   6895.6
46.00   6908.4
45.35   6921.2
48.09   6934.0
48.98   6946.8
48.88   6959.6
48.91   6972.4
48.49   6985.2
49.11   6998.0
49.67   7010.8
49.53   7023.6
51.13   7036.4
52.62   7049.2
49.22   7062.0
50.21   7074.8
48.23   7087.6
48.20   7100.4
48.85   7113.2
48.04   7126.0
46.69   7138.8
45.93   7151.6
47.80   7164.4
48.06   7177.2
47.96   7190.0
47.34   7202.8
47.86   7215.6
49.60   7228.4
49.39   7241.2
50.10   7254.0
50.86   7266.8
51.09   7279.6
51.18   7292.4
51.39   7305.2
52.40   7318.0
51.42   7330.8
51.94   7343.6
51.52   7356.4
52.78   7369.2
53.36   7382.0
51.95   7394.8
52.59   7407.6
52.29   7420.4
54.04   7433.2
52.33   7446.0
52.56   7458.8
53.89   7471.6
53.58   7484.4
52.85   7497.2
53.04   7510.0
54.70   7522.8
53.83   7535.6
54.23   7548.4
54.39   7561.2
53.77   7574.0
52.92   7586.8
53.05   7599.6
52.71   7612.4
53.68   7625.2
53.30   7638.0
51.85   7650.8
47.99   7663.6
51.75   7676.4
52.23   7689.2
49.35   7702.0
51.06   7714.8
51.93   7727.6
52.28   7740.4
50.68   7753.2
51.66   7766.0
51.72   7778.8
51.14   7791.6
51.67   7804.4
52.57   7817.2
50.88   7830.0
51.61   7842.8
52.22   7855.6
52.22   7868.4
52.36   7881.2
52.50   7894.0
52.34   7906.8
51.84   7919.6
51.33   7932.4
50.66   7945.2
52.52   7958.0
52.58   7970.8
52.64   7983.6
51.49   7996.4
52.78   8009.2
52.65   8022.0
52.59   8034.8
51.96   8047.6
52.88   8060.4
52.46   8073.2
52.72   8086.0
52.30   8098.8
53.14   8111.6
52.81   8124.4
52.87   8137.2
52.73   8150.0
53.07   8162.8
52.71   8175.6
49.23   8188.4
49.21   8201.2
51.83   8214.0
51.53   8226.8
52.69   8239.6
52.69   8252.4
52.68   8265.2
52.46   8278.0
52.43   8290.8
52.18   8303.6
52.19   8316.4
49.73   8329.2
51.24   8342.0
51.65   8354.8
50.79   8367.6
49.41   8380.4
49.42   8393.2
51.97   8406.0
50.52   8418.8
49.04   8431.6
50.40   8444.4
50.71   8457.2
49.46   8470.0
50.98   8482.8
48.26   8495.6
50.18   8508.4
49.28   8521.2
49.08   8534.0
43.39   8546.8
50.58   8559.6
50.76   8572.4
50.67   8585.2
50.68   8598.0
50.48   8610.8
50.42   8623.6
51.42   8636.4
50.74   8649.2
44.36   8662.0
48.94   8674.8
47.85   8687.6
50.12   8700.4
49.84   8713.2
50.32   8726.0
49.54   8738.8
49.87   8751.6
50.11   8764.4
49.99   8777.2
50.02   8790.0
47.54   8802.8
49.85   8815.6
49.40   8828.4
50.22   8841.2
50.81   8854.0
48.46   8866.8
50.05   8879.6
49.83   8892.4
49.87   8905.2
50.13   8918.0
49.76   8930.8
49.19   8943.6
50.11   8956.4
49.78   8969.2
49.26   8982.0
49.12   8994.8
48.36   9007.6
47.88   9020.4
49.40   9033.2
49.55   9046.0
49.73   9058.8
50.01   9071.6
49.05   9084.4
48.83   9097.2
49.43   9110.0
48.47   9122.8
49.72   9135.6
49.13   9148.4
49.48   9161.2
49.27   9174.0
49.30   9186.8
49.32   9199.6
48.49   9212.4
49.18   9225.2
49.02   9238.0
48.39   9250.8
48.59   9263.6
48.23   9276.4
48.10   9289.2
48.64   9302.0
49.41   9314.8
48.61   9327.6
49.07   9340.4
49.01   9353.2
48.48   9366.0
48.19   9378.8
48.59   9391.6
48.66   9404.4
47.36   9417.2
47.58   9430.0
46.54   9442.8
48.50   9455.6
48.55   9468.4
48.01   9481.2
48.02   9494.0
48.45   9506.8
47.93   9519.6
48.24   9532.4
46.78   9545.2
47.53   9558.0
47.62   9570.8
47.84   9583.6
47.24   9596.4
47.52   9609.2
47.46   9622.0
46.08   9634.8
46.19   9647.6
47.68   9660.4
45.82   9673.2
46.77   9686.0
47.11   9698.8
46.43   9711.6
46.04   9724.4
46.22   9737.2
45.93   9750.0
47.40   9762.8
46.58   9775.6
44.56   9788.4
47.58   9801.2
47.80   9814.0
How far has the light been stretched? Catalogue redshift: 0.00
